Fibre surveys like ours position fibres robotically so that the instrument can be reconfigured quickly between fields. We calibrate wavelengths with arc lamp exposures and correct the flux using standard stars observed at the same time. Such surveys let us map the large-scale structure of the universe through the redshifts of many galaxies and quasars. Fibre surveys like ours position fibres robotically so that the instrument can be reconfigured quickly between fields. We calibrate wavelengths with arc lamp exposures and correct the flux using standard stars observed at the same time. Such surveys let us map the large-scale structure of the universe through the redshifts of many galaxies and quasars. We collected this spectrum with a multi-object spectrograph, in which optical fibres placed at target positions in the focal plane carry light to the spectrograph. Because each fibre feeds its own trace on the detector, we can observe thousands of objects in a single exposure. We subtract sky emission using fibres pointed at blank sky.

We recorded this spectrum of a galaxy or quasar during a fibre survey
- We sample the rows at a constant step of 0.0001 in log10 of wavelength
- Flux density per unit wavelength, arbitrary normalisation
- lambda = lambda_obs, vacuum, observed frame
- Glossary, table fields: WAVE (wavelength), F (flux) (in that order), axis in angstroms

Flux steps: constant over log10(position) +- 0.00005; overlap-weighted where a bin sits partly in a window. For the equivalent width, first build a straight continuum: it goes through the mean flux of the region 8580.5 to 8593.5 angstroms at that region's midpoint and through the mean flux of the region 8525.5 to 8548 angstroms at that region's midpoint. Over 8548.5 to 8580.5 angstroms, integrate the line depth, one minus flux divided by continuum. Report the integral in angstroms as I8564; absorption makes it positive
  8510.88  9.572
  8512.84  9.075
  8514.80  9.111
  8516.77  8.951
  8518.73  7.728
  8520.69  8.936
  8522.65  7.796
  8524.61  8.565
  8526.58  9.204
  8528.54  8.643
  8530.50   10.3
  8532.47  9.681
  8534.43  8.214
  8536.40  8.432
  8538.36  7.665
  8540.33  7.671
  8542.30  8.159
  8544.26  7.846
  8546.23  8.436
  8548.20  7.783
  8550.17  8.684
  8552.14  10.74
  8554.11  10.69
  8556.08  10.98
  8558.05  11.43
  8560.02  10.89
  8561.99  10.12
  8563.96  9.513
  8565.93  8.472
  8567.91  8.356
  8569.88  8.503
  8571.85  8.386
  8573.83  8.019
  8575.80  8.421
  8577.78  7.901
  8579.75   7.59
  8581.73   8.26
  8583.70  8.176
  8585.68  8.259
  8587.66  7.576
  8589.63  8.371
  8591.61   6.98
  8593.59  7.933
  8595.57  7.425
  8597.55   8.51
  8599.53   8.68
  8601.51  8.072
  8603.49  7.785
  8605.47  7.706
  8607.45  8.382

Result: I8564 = -4.1 angstroms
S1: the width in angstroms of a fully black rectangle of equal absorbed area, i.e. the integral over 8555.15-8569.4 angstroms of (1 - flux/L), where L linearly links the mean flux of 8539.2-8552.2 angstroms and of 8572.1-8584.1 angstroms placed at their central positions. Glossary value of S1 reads -3.0 angstroms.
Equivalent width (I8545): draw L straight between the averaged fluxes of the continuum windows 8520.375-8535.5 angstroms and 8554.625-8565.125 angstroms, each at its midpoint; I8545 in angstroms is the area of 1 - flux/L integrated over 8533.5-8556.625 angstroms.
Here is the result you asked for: 2.6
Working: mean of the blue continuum 8.91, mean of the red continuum 10.6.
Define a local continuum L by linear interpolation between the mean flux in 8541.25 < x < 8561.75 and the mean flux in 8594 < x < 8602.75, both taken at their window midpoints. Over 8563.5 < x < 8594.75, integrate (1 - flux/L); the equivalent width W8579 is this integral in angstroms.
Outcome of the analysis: 2.1 angstroms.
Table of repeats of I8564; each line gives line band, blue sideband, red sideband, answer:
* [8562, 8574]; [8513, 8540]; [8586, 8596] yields -1.0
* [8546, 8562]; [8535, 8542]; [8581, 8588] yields -4.1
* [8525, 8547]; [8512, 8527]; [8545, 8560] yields 1.6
